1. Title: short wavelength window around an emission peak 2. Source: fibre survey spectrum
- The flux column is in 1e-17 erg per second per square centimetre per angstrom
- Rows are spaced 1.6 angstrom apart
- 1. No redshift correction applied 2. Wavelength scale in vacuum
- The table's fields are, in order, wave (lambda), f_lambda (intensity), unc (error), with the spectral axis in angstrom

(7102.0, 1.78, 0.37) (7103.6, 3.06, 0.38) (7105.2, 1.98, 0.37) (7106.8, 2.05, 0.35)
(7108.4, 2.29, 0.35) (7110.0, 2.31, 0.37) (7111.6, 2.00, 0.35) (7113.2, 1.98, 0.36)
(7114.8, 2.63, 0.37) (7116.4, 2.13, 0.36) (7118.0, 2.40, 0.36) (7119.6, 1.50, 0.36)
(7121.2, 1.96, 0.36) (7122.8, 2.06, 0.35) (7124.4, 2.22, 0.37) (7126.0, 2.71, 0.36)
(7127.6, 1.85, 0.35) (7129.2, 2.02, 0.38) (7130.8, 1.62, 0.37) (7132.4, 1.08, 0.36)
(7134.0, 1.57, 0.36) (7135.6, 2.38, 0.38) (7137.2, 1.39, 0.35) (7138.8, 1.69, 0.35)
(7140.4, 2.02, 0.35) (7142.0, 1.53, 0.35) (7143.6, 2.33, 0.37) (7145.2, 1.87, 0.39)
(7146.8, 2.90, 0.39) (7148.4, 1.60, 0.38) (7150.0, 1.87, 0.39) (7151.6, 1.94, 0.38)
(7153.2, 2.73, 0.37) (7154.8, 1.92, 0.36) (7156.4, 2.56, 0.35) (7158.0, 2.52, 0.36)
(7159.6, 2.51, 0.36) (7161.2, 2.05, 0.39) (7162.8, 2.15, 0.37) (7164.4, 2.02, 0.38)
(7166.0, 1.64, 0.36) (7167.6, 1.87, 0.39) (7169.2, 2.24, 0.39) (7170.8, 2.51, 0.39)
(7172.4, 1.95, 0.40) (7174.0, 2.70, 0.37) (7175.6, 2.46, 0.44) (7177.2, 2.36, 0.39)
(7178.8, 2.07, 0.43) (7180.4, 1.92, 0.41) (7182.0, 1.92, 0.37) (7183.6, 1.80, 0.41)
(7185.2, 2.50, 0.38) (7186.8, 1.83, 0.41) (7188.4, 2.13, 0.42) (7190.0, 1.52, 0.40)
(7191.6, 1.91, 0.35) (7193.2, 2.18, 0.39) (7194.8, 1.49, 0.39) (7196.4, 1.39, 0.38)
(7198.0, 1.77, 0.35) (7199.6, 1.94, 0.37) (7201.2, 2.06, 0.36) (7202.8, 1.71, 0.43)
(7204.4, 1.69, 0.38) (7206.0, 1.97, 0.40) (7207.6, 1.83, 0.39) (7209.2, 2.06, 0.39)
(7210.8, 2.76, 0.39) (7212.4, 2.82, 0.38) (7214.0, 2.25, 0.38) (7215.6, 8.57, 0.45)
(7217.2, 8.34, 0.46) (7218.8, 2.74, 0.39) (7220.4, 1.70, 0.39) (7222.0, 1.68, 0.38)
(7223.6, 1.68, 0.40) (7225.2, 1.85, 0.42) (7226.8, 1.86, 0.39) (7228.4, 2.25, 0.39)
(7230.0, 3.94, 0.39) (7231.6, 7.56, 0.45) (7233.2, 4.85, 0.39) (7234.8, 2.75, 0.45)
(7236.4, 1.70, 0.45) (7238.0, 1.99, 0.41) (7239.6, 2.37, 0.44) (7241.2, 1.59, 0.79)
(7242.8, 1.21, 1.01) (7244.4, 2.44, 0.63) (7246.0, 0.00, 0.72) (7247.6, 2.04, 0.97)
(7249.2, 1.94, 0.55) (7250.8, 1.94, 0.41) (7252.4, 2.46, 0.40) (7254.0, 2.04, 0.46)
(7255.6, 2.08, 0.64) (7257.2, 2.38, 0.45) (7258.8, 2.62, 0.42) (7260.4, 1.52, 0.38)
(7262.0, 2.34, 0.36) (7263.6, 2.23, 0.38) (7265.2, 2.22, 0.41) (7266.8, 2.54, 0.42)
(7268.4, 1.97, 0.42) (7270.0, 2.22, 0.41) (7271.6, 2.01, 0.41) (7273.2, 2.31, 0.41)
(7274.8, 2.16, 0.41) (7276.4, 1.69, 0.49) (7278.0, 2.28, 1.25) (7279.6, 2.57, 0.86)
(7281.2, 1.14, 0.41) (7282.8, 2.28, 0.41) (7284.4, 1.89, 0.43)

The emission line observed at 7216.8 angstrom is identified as [S II]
